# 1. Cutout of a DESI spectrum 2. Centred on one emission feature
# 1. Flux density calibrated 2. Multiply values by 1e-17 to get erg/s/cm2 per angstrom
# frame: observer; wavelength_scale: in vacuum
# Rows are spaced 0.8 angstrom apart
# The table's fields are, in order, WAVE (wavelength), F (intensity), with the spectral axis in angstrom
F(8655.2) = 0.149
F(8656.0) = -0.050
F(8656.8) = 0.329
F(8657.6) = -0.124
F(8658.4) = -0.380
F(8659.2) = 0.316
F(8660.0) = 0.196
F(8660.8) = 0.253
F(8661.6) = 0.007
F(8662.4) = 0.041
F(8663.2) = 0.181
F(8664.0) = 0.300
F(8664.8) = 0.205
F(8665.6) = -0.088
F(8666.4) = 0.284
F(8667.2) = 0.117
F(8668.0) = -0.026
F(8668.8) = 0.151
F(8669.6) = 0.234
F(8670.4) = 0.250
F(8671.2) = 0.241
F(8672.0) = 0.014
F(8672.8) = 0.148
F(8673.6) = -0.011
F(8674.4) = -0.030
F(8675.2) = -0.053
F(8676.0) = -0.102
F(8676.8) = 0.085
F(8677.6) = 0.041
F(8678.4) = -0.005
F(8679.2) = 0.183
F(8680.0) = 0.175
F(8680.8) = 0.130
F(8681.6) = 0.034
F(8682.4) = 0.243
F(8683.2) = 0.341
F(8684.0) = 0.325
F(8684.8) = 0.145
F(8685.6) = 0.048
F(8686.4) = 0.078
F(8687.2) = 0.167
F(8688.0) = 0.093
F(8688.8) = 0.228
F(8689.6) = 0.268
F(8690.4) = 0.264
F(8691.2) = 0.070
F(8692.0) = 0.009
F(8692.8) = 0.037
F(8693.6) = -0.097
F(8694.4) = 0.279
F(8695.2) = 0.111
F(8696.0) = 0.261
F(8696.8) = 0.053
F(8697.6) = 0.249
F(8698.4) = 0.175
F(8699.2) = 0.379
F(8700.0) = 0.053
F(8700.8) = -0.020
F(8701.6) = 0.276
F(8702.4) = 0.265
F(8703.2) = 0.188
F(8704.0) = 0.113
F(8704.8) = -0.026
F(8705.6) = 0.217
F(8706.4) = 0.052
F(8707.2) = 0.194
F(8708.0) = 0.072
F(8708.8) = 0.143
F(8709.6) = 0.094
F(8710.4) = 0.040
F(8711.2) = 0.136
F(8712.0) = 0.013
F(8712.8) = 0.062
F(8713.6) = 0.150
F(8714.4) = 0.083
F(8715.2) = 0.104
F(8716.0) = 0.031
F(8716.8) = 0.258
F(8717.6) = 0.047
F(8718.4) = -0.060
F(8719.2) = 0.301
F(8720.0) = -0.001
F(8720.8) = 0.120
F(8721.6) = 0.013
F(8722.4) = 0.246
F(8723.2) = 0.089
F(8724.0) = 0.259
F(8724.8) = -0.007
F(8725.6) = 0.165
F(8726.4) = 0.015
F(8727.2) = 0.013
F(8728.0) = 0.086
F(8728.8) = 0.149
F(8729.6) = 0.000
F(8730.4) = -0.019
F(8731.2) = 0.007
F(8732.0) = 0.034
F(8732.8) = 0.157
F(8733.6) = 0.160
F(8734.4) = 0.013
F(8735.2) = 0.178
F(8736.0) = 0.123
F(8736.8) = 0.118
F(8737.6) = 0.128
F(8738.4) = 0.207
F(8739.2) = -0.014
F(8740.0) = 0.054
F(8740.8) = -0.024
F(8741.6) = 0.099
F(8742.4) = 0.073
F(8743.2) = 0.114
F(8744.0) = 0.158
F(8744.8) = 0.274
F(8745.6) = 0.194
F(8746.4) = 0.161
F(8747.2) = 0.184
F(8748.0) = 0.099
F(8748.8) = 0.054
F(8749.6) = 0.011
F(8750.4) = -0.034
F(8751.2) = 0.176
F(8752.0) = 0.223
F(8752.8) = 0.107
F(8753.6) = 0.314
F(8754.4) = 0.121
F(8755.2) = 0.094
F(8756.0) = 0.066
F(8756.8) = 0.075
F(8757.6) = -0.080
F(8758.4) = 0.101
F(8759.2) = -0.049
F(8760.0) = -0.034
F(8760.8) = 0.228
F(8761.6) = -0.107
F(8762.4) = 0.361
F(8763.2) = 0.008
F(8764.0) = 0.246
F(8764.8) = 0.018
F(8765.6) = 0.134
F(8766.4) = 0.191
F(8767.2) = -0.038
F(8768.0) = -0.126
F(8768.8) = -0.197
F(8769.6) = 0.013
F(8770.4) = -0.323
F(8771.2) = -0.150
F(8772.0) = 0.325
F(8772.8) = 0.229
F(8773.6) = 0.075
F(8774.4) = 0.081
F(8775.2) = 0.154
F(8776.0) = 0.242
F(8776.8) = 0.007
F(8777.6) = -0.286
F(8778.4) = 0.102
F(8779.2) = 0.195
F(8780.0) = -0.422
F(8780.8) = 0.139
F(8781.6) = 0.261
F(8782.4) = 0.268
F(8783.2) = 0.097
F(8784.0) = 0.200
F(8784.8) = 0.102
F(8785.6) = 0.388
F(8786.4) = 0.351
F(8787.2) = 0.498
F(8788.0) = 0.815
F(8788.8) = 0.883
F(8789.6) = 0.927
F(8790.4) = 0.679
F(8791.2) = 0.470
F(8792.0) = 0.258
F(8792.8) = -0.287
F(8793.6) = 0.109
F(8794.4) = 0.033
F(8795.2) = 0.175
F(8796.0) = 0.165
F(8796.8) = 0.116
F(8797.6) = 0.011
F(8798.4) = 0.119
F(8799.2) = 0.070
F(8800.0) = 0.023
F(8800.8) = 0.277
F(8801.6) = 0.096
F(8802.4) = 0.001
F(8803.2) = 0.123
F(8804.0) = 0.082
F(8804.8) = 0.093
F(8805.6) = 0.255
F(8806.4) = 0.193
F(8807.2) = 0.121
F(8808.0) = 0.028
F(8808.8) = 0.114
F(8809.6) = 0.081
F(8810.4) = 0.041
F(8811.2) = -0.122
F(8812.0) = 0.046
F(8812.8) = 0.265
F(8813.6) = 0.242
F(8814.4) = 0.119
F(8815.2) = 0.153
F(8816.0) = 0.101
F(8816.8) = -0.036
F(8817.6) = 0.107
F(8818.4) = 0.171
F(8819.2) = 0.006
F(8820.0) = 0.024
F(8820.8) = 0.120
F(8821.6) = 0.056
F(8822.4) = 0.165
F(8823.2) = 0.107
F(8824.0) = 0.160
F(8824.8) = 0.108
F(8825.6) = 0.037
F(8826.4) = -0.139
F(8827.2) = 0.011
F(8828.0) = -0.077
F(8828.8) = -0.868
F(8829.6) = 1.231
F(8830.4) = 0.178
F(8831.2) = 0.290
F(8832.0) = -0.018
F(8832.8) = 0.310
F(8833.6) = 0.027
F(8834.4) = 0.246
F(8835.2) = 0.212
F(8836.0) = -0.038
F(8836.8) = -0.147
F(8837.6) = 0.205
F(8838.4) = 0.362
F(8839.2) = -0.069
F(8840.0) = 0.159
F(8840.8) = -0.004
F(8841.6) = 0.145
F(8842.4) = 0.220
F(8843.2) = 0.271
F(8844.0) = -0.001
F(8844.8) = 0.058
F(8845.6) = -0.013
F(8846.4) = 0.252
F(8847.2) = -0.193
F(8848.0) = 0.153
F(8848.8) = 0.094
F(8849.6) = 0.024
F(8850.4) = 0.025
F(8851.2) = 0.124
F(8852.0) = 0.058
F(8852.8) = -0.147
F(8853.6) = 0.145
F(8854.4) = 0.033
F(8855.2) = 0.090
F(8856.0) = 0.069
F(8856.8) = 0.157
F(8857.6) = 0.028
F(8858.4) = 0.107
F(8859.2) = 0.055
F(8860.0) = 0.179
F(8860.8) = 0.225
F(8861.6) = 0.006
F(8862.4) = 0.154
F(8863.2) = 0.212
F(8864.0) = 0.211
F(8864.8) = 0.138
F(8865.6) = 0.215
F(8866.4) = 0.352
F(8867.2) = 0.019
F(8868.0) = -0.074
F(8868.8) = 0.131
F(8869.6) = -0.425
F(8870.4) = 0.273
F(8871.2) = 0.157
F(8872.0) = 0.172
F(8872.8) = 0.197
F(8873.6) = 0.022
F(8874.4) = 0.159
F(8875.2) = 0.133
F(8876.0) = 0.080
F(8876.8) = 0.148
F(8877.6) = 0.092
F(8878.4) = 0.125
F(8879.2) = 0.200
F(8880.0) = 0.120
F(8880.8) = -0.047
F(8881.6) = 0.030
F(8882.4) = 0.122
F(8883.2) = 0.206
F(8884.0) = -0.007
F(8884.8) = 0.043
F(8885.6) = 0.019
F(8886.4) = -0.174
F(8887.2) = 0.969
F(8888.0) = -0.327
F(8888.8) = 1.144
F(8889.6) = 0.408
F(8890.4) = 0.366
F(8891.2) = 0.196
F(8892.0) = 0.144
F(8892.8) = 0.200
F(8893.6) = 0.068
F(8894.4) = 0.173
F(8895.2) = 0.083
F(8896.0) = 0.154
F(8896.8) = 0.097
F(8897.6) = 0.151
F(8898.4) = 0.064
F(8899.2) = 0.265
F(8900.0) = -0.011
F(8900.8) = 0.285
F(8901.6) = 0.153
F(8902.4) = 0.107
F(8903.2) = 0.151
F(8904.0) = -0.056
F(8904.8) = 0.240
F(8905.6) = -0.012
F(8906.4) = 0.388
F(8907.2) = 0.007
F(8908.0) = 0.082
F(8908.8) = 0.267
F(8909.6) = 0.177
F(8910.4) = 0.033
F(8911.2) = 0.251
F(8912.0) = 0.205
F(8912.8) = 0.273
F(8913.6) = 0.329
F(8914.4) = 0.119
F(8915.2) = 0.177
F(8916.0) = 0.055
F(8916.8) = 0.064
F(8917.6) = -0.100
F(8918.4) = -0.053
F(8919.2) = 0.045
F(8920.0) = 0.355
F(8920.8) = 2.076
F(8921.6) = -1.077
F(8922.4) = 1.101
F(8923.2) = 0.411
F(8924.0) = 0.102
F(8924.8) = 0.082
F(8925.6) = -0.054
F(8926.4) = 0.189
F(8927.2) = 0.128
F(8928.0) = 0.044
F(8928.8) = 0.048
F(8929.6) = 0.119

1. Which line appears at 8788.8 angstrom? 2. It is H-beta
